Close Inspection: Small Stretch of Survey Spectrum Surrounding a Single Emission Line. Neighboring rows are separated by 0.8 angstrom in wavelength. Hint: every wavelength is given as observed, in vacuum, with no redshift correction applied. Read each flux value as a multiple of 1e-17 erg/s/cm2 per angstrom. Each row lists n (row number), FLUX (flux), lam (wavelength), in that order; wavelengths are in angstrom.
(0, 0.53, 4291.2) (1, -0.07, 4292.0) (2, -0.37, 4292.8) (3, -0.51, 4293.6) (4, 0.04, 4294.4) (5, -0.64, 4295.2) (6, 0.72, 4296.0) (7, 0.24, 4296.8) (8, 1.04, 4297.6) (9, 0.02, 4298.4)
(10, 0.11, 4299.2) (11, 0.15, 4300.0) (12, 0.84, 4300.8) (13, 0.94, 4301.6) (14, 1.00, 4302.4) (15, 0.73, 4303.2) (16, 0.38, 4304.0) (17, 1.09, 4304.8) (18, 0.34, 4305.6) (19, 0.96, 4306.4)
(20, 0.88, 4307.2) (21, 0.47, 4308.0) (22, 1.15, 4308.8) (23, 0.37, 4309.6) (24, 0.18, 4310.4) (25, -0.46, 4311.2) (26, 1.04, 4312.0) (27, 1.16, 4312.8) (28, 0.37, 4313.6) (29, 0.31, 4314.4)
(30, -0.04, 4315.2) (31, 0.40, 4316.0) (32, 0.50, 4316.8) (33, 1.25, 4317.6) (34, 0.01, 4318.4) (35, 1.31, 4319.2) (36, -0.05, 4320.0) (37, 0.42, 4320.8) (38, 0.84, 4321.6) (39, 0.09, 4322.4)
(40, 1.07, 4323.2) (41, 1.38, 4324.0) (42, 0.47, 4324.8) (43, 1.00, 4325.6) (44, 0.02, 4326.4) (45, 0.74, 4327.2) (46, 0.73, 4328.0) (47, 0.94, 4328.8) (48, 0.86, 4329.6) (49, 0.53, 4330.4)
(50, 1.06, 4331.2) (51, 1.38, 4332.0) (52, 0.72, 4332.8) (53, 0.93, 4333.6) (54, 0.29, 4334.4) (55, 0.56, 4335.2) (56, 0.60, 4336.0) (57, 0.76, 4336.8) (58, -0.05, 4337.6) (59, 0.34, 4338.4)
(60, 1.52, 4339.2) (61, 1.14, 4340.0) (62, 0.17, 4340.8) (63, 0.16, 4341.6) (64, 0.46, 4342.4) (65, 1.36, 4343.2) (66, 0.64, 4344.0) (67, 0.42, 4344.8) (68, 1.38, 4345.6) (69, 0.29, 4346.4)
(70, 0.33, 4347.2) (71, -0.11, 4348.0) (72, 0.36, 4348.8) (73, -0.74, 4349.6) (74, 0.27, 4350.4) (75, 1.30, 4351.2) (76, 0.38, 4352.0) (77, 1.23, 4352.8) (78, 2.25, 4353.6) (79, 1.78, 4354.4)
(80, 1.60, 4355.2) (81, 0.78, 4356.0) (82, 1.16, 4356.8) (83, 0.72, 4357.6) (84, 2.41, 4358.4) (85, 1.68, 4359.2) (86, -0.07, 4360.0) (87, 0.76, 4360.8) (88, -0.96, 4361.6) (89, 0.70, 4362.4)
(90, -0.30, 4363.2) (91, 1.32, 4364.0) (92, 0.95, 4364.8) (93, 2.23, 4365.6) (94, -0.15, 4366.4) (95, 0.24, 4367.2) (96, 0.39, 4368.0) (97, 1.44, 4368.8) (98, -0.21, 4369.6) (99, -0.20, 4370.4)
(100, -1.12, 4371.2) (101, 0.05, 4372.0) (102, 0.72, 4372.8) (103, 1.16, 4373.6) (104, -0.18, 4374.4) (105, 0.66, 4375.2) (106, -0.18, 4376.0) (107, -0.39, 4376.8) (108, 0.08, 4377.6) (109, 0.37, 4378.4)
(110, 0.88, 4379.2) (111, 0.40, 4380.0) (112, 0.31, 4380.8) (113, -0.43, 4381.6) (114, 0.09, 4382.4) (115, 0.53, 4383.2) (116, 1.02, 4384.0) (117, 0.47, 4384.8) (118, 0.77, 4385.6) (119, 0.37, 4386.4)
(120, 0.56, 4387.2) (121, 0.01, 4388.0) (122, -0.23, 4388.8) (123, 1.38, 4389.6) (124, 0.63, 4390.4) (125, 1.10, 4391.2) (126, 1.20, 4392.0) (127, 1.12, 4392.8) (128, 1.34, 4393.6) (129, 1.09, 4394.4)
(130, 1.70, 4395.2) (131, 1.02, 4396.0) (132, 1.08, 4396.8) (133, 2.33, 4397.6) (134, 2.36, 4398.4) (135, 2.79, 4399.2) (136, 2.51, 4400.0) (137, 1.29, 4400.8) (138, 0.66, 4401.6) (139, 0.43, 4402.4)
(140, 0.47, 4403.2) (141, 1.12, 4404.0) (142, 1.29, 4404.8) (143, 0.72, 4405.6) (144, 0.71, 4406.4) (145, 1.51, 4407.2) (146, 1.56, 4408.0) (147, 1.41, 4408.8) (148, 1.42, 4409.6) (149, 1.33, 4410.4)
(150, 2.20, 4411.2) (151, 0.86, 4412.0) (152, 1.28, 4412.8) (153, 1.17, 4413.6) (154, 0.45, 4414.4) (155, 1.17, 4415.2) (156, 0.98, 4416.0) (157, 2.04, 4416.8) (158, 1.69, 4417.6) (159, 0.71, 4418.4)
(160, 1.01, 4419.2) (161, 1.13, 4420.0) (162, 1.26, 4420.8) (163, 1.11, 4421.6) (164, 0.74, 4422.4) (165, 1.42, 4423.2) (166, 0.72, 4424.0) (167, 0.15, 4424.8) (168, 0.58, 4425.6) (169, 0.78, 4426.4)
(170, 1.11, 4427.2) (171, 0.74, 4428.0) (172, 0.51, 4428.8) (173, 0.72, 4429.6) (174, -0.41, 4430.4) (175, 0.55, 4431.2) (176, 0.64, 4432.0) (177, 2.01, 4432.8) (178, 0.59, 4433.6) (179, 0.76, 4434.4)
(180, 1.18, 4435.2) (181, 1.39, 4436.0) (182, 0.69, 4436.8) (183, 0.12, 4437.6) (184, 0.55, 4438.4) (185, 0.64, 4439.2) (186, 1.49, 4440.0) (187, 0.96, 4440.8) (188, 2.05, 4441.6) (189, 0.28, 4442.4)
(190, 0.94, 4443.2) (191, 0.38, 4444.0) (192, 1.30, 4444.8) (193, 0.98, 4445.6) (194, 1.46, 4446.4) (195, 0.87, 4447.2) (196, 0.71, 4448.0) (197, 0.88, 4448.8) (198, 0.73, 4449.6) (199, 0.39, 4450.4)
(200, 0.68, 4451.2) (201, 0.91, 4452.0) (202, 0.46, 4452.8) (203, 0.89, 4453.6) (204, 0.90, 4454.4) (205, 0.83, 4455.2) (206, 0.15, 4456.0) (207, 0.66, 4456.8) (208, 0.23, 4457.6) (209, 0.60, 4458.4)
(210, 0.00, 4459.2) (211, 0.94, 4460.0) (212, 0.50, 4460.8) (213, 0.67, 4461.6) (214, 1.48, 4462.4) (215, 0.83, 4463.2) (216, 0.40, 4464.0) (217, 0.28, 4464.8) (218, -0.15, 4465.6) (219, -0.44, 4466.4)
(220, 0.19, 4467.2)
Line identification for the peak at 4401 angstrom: Ly-alpha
